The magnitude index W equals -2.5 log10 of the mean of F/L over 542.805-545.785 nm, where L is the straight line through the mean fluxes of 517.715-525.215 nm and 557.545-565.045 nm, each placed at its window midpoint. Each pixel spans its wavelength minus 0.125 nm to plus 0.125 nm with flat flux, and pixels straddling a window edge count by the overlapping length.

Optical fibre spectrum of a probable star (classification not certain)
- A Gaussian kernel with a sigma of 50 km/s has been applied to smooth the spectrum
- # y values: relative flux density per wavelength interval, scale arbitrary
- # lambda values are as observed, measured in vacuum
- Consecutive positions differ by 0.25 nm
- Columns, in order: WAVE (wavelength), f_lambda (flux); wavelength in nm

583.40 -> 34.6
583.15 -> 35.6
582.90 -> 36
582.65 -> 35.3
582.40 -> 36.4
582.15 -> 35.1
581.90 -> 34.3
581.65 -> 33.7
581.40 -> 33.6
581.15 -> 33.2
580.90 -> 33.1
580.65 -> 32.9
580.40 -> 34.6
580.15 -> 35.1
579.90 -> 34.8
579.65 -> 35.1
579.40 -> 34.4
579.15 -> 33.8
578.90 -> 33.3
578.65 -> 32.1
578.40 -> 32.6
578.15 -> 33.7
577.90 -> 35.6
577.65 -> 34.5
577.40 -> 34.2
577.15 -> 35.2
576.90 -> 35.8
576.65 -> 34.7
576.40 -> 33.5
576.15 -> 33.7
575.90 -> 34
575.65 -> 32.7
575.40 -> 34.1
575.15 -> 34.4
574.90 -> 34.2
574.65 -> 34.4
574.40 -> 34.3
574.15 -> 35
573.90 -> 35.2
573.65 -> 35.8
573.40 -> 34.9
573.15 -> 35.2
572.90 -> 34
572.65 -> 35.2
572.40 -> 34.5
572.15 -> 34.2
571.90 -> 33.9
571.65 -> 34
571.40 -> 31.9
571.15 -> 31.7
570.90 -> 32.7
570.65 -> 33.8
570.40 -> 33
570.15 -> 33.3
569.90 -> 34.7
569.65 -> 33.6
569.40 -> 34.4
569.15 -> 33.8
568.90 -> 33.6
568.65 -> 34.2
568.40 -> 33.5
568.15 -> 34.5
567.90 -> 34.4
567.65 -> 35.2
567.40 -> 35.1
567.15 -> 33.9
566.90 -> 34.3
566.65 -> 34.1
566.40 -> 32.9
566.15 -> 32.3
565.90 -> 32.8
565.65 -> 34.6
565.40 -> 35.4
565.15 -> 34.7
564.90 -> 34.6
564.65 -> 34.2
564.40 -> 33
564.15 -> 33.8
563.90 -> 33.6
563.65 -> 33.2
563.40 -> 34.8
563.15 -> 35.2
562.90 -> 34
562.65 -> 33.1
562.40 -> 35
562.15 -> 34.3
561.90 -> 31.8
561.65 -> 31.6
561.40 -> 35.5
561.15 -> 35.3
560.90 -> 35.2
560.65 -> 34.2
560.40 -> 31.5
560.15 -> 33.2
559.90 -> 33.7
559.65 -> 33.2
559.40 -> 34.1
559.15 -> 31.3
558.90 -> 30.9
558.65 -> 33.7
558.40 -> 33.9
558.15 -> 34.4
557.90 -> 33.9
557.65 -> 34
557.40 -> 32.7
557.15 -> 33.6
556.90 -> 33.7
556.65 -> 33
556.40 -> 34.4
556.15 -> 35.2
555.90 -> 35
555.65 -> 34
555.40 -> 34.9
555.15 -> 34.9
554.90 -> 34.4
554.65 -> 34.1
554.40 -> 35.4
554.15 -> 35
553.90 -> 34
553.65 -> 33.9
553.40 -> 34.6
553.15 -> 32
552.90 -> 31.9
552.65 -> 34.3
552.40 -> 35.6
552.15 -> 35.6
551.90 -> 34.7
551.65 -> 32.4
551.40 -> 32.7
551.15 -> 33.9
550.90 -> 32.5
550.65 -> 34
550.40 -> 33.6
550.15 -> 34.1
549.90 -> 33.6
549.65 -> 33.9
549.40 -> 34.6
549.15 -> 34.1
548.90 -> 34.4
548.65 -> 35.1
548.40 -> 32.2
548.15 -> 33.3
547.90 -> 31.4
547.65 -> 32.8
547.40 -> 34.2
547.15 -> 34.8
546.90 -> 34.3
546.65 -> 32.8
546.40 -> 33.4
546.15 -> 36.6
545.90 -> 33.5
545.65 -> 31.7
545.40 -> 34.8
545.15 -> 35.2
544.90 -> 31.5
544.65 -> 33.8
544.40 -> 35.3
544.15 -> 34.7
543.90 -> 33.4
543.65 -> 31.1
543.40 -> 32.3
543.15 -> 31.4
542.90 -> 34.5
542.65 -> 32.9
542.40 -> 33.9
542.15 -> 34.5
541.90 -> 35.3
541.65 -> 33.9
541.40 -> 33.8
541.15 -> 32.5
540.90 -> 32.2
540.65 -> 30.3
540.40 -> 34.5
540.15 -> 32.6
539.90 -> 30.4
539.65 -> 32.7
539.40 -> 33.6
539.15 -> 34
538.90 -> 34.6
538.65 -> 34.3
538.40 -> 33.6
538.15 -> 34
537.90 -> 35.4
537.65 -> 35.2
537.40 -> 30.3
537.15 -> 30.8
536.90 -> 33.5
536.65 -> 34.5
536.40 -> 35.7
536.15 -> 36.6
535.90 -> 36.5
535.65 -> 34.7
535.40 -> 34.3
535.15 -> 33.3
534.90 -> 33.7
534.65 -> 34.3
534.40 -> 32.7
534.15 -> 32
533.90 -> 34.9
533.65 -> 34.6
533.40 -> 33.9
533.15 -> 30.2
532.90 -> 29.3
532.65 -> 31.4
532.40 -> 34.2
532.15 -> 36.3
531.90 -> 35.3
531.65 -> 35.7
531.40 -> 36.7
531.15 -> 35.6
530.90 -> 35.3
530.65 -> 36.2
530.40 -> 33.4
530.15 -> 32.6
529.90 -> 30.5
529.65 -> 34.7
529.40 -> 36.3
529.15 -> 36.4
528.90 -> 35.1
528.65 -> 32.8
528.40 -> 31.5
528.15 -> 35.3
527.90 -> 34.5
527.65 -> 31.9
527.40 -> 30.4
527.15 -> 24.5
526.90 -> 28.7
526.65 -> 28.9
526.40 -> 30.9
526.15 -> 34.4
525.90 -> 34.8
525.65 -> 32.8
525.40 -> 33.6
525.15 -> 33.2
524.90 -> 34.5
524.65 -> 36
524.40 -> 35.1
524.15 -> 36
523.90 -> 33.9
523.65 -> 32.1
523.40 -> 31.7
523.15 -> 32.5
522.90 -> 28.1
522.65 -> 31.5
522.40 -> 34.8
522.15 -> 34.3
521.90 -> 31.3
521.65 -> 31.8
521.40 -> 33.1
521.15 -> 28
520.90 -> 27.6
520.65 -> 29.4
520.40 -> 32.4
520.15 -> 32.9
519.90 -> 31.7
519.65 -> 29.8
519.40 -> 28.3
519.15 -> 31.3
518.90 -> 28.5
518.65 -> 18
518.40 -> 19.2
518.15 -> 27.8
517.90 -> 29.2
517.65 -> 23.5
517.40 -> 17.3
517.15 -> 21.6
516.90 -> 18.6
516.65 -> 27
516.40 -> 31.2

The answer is -0.03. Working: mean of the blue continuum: 30.7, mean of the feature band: 33.3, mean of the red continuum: 33.7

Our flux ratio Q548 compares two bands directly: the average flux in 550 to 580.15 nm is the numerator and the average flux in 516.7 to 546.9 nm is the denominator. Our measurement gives 1.05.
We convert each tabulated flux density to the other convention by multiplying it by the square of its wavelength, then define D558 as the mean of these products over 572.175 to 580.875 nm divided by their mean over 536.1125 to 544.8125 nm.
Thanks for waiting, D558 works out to 1.17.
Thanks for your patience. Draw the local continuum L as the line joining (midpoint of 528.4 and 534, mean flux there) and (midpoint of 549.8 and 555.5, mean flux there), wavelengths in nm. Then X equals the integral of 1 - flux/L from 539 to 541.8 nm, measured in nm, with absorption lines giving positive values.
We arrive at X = 0.10 nm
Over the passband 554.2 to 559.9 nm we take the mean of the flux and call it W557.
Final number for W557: 33.9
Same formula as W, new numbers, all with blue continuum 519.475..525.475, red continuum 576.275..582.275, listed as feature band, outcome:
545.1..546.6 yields -0.034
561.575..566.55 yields -0.005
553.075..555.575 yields -0.034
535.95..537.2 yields -0.059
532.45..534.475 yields 0.006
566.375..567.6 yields -0.016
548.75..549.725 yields -0.037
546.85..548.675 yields -0.010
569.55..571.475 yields 0.023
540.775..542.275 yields -0.027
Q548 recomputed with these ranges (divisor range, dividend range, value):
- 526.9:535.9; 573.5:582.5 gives 1.02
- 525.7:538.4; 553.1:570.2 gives 1.01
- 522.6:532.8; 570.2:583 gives 1.03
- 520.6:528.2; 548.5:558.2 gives 1.06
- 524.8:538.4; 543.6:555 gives 1.01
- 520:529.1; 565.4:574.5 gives 1.05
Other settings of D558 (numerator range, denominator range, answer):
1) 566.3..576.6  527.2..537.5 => 1.16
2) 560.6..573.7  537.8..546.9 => 1.11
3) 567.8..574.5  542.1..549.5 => 1.11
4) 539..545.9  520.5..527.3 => 1.11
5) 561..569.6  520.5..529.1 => 1.22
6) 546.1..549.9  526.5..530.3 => 1.13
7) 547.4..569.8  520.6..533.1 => 1.16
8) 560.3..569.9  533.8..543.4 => 1.11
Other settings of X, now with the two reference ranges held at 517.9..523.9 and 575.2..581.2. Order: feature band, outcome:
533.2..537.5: -0.40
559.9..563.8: -0.12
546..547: -0.08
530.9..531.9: -0.17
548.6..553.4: -0.26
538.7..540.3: -0.09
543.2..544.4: -0.06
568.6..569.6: -0.02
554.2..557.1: -0.18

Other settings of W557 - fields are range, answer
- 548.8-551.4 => 33.8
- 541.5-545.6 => 33.6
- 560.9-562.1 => 33.8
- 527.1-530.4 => 33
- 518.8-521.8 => 30.4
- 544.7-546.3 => 33.9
